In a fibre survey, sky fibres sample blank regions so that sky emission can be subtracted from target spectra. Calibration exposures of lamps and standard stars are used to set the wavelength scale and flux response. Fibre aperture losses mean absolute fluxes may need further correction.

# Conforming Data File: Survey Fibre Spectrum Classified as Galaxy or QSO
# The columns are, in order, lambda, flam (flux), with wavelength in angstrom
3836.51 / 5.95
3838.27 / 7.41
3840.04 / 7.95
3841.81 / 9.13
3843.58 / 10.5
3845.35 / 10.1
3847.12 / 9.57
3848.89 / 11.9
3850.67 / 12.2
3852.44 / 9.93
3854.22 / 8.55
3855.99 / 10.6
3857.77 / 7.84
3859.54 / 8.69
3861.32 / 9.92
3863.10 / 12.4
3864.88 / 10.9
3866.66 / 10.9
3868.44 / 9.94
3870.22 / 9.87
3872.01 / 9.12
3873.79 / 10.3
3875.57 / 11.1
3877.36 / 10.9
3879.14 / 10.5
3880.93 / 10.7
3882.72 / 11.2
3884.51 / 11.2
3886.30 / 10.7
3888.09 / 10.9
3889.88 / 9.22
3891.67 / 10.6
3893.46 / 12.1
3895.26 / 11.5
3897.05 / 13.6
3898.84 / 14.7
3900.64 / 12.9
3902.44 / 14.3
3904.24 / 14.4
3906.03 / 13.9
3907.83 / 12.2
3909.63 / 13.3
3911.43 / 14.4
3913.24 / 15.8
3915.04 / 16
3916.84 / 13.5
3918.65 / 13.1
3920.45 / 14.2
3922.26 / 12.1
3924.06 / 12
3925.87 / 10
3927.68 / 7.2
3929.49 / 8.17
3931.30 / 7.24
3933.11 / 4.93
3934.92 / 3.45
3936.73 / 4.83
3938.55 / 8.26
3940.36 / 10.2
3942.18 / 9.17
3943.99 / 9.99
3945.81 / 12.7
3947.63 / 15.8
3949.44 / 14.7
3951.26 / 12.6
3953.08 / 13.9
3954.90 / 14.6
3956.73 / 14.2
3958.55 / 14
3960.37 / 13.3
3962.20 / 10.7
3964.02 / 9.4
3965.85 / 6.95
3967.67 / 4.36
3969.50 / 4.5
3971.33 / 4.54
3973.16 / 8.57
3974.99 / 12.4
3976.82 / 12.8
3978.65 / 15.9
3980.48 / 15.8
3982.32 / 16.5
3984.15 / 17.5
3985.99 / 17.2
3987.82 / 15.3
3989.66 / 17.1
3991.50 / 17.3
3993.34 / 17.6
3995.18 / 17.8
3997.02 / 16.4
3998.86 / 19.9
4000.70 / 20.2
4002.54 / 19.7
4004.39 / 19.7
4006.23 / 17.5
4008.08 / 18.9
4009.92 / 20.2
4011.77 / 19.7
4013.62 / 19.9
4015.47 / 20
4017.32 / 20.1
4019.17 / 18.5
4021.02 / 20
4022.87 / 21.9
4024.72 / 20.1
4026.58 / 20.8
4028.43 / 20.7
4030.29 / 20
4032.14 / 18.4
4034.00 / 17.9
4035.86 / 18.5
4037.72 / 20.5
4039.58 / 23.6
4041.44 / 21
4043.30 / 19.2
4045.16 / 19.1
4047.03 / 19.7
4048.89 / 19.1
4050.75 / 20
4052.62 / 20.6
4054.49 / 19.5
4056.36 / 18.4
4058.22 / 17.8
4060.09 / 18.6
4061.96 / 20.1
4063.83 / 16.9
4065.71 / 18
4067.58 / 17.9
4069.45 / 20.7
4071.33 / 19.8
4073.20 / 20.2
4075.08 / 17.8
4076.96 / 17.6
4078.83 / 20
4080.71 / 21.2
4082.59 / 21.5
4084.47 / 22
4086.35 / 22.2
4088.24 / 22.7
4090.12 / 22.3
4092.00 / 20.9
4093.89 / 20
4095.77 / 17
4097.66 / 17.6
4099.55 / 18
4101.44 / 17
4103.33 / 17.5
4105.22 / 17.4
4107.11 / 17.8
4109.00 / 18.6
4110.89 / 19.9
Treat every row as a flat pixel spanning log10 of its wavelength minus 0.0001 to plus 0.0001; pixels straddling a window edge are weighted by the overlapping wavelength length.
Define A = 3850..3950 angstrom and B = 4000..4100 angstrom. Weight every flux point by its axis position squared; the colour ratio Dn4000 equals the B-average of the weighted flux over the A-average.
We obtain 1.9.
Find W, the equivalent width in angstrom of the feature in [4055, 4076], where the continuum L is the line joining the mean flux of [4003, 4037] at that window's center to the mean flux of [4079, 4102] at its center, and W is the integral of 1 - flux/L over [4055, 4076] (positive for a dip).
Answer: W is 1.3 angstrom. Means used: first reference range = 19.6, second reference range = 20.2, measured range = 18.8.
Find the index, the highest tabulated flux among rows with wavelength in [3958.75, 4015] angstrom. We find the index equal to 20.2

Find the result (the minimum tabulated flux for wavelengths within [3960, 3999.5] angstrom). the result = 4.36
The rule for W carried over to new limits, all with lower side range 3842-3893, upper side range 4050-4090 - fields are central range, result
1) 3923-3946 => 8.98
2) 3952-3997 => 6.76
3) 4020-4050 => -3.18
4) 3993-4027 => -4.93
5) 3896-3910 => -1.92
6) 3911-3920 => -1.41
